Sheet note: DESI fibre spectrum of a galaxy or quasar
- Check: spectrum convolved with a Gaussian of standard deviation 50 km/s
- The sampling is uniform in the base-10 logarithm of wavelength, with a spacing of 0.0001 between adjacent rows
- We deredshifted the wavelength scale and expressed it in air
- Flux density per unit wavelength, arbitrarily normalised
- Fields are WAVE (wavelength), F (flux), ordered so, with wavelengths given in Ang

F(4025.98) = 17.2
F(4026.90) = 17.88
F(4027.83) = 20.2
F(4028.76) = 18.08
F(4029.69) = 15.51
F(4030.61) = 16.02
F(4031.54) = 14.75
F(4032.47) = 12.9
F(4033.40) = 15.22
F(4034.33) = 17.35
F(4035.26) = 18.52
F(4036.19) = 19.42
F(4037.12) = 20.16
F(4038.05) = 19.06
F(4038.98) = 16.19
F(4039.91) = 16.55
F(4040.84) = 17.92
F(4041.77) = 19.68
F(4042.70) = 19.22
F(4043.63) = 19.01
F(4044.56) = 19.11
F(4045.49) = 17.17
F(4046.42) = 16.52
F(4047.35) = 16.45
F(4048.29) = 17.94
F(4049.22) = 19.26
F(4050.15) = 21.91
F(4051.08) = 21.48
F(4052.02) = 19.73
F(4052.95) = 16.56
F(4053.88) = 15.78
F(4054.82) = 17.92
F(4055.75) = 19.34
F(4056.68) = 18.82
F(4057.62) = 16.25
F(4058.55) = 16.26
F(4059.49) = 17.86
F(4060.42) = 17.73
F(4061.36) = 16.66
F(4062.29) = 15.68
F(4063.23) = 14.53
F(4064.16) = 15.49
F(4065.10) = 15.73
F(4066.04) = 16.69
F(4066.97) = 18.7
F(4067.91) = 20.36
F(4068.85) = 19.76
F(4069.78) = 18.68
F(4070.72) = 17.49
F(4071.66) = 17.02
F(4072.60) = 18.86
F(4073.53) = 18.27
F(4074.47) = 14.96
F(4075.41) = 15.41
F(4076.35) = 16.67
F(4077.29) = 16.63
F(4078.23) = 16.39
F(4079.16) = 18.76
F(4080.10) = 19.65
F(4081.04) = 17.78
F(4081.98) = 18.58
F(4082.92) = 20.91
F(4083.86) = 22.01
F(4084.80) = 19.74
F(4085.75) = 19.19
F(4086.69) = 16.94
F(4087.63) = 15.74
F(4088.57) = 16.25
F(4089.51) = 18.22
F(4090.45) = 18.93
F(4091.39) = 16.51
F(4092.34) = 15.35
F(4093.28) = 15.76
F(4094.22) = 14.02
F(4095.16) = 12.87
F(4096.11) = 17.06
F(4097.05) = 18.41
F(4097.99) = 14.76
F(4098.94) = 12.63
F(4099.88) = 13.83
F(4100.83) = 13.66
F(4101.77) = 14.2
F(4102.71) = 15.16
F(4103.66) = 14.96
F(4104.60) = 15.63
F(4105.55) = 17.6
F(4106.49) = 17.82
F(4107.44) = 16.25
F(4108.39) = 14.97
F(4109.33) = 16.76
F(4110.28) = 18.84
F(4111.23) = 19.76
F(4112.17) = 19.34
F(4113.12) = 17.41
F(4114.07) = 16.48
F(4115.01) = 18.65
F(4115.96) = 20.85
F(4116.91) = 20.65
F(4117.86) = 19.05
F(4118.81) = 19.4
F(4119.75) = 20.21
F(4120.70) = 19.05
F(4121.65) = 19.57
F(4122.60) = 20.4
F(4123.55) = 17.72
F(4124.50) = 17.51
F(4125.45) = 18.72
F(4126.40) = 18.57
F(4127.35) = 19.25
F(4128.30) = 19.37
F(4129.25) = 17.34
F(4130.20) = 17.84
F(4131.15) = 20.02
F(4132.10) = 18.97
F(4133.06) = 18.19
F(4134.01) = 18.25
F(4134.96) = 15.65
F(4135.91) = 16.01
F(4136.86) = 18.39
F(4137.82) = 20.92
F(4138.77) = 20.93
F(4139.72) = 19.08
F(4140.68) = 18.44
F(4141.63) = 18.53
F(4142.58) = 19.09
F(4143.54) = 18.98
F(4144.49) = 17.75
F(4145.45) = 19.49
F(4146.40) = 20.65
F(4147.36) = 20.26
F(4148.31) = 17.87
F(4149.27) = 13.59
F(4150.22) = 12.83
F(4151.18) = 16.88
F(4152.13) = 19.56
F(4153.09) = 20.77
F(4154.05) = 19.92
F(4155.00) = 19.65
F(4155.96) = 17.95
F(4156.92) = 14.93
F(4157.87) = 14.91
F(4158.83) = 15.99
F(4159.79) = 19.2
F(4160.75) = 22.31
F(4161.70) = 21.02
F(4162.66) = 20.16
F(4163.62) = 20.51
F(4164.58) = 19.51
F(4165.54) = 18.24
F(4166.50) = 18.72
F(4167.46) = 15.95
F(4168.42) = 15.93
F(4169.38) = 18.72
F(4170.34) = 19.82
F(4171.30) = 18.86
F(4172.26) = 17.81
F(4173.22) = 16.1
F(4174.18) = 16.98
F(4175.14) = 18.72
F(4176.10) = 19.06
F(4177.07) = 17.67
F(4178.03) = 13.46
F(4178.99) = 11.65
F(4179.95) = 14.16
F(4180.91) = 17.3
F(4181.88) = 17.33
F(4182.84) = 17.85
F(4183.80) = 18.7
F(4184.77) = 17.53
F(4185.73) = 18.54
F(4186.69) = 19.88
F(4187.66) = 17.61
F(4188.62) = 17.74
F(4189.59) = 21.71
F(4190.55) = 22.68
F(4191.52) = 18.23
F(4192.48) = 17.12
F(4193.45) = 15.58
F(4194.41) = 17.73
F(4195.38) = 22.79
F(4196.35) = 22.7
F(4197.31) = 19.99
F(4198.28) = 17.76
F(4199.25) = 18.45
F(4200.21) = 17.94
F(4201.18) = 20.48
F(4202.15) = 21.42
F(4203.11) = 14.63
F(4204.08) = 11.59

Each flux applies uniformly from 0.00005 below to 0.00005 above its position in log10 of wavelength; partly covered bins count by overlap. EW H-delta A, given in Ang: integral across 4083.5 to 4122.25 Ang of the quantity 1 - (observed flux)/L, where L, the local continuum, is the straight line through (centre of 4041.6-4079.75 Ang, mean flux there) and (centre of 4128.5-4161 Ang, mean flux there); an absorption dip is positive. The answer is 1.73 Ang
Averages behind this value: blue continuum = 17.7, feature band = 17.2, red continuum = 18.2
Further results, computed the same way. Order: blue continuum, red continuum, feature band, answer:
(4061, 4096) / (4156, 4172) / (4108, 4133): -1.2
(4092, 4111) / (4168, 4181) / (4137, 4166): -3.9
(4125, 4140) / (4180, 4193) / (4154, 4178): 0.4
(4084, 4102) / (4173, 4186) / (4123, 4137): -1.5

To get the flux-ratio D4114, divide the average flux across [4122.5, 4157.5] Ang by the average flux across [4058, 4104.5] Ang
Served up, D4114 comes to 1.09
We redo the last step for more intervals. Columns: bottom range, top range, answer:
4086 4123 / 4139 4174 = 1.08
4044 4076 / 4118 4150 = 1.05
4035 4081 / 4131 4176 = 1.03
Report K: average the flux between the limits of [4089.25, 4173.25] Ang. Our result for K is 17.9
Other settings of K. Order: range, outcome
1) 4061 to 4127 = 17.4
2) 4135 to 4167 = 18.5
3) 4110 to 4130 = 18.9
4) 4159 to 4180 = 18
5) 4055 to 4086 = 17.8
